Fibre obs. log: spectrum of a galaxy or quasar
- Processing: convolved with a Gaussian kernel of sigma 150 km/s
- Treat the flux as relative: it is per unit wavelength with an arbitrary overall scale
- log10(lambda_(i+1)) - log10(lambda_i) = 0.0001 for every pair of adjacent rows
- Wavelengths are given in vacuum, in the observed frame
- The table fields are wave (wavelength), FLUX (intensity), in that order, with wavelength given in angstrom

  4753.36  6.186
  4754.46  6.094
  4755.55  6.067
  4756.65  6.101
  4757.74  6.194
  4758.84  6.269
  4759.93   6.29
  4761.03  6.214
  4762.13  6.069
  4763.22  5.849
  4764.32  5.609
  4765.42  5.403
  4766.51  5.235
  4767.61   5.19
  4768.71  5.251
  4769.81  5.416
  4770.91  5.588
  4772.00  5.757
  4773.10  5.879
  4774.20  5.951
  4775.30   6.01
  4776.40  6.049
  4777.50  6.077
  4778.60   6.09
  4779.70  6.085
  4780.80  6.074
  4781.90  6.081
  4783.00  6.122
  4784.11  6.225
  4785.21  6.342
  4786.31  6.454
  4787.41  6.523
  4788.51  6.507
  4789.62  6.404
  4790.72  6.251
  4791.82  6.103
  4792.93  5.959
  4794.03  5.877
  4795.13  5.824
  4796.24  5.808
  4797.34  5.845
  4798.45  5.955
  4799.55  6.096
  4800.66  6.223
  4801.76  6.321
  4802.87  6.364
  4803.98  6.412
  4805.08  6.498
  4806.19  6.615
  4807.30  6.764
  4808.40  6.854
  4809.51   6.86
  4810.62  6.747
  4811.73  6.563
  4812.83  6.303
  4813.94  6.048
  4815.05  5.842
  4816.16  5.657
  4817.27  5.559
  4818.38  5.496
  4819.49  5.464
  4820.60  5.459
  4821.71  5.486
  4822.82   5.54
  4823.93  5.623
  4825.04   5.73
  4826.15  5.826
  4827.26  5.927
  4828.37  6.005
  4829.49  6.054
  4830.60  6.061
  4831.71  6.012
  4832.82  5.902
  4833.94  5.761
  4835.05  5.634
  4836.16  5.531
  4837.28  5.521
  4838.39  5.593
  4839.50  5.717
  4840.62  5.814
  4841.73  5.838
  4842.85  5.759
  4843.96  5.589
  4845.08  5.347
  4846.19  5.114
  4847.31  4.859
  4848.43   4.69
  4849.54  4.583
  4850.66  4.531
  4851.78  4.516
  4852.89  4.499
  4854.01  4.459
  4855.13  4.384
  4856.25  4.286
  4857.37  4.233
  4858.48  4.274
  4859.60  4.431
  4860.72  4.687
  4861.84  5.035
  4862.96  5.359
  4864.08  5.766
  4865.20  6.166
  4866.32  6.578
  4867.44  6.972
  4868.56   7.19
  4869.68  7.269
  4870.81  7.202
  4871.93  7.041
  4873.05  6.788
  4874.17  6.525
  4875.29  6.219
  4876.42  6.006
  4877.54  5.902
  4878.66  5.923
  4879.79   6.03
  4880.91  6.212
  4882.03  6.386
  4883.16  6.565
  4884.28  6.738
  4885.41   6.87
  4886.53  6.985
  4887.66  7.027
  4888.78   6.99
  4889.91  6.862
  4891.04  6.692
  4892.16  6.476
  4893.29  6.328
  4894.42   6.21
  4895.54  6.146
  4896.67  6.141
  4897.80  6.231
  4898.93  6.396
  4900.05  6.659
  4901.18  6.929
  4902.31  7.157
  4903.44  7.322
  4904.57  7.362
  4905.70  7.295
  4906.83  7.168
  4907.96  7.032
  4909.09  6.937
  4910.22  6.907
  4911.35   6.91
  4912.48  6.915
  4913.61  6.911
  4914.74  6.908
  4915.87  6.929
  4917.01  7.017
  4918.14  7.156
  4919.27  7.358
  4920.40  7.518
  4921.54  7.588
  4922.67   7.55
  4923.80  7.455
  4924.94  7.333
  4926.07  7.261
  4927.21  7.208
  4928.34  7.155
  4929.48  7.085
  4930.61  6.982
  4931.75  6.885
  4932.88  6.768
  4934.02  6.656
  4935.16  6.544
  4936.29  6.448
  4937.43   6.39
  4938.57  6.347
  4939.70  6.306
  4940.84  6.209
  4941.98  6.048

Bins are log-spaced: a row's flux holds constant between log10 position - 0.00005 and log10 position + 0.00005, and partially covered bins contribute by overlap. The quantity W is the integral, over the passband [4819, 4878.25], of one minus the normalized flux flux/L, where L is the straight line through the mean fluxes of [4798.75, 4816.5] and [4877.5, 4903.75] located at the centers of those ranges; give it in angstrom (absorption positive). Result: 8.0 angstrom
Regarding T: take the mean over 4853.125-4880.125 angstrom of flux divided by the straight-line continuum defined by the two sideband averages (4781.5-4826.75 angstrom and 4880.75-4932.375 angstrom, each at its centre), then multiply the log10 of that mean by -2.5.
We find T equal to 0.15 mag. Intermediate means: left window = 6.11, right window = 6.92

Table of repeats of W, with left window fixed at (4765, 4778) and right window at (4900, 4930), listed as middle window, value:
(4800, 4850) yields 2.8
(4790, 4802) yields -0.2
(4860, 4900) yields 2.3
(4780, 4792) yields -1.0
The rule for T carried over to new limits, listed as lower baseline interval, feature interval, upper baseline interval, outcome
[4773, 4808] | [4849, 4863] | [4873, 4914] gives 0.389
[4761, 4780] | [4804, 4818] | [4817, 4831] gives -0.114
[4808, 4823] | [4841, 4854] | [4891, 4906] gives 0.238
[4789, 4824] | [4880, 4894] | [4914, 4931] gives 0.037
